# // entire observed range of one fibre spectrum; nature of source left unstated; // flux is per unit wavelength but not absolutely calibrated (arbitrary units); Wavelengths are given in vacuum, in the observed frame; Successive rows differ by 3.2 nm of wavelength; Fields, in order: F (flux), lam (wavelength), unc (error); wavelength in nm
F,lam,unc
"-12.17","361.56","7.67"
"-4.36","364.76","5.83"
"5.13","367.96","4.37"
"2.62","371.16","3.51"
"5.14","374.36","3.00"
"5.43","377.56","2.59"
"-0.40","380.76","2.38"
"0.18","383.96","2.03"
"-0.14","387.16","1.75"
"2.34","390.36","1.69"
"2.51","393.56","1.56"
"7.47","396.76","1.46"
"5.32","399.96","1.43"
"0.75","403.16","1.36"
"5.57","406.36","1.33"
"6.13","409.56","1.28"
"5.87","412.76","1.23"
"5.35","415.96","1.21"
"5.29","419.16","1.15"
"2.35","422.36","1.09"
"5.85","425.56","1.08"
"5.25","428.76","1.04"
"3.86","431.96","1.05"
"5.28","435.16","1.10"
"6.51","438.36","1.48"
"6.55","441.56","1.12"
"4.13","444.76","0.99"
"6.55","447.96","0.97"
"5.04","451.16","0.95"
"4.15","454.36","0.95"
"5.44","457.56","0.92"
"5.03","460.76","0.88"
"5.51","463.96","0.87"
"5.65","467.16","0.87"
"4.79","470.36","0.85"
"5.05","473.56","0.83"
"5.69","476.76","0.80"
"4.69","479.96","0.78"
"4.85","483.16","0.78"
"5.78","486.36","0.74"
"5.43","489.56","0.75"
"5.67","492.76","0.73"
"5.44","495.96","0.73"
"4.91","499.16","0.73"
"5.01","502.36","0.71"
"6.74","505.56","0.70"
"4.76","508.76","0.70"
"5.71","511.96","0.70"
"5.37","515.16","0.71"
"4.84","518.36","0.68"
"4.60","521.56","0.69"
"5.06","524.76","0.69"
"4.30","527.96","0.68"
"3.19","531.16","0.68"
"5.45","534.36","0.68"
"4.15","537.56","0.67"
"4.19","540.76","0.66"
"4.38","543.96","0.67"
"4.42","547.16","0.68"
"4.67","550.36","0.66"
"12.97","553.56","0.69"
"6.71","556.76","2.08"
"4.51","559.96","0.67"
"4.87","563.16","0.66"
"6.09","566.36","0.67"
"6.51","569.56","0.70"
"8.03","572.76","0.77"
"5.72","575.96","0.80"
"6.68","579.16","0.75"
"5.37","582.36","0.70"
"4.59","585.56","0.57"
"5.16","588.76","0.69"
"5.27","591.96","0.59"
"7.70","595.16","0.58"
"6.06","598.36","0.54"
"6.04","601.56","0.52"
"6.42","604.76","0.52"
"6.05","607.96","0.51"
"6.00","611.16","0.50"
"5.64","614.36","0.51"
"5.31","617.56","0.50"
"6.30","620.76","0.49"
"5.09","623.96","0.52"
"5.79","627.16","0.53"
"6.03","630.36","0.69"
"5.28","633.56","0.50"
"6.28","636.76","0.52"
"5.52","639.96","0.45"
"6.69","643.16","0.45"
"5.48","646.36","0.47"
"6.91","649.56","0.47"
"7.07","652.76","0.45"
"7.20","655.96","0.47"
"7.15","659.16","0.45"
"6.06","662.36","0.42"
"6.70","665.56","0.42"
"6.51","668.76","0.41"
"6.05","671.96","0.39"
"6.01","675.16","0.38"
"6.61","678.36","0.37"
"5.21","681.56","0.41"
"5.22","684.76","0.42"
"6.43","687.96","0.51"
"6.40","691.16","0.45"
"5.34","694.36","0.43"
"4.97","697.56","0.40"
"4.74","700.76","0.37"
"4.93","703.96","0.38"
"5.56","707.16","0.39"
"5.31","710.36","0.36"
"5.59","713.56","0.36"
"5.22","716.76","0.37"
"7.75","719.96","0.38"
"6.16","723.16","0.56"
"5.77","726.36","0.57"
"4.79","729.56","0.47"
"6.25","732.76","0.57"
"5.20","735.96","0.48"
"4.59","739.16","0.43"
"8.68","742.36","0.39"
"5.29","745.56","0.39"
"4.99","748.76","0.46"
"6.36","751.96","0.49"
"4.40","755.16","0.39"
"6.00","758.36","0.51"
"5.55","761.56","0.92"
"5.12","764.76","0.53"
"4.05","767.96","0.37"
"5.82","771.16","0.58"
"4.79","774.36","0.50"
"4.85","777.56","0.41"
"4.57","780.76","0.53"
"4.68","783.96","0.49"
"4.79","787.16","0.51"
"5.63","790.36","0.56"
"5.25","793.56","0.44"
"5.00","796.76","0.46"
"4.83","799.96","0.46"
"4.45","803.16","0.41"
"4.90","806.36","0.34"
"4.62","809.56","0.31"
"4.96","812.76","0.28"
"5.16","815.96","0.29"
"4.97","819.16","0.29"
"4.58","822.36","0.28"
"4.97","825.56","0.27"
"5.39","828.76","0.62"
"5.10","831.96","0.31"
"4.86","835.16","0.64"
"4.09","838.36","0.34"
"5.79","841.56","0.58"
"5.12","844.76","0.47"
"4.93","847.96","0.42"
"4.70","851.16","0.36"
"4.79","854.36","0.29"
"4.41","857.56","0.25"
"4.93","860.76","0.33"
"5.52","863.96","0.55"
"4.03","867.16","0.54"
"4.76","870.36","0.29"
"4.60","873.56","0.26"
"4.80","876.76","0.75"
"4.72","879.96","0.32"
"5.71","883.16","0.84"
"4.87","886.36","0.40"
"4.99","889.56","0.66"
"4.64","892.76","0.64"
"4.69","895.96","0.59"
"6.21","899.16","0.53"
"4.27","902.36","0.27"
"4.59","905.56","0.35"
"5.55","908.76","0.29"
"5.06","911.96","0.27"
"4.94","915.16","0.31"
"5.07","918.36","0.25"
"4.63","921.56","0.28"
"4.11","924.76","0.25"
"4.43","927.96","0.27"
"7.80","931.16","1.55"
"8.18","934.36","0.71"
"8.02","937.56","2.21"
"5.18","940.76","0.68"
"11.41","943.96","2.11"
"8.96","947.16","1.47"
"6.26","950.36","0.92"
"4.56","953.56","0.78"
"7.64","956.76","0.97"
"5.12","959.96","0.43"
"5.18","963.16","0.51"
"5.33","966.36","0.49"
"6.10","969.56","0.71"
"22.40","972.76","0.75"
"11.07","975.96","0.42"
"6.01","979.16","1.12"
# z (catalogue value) 0.484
